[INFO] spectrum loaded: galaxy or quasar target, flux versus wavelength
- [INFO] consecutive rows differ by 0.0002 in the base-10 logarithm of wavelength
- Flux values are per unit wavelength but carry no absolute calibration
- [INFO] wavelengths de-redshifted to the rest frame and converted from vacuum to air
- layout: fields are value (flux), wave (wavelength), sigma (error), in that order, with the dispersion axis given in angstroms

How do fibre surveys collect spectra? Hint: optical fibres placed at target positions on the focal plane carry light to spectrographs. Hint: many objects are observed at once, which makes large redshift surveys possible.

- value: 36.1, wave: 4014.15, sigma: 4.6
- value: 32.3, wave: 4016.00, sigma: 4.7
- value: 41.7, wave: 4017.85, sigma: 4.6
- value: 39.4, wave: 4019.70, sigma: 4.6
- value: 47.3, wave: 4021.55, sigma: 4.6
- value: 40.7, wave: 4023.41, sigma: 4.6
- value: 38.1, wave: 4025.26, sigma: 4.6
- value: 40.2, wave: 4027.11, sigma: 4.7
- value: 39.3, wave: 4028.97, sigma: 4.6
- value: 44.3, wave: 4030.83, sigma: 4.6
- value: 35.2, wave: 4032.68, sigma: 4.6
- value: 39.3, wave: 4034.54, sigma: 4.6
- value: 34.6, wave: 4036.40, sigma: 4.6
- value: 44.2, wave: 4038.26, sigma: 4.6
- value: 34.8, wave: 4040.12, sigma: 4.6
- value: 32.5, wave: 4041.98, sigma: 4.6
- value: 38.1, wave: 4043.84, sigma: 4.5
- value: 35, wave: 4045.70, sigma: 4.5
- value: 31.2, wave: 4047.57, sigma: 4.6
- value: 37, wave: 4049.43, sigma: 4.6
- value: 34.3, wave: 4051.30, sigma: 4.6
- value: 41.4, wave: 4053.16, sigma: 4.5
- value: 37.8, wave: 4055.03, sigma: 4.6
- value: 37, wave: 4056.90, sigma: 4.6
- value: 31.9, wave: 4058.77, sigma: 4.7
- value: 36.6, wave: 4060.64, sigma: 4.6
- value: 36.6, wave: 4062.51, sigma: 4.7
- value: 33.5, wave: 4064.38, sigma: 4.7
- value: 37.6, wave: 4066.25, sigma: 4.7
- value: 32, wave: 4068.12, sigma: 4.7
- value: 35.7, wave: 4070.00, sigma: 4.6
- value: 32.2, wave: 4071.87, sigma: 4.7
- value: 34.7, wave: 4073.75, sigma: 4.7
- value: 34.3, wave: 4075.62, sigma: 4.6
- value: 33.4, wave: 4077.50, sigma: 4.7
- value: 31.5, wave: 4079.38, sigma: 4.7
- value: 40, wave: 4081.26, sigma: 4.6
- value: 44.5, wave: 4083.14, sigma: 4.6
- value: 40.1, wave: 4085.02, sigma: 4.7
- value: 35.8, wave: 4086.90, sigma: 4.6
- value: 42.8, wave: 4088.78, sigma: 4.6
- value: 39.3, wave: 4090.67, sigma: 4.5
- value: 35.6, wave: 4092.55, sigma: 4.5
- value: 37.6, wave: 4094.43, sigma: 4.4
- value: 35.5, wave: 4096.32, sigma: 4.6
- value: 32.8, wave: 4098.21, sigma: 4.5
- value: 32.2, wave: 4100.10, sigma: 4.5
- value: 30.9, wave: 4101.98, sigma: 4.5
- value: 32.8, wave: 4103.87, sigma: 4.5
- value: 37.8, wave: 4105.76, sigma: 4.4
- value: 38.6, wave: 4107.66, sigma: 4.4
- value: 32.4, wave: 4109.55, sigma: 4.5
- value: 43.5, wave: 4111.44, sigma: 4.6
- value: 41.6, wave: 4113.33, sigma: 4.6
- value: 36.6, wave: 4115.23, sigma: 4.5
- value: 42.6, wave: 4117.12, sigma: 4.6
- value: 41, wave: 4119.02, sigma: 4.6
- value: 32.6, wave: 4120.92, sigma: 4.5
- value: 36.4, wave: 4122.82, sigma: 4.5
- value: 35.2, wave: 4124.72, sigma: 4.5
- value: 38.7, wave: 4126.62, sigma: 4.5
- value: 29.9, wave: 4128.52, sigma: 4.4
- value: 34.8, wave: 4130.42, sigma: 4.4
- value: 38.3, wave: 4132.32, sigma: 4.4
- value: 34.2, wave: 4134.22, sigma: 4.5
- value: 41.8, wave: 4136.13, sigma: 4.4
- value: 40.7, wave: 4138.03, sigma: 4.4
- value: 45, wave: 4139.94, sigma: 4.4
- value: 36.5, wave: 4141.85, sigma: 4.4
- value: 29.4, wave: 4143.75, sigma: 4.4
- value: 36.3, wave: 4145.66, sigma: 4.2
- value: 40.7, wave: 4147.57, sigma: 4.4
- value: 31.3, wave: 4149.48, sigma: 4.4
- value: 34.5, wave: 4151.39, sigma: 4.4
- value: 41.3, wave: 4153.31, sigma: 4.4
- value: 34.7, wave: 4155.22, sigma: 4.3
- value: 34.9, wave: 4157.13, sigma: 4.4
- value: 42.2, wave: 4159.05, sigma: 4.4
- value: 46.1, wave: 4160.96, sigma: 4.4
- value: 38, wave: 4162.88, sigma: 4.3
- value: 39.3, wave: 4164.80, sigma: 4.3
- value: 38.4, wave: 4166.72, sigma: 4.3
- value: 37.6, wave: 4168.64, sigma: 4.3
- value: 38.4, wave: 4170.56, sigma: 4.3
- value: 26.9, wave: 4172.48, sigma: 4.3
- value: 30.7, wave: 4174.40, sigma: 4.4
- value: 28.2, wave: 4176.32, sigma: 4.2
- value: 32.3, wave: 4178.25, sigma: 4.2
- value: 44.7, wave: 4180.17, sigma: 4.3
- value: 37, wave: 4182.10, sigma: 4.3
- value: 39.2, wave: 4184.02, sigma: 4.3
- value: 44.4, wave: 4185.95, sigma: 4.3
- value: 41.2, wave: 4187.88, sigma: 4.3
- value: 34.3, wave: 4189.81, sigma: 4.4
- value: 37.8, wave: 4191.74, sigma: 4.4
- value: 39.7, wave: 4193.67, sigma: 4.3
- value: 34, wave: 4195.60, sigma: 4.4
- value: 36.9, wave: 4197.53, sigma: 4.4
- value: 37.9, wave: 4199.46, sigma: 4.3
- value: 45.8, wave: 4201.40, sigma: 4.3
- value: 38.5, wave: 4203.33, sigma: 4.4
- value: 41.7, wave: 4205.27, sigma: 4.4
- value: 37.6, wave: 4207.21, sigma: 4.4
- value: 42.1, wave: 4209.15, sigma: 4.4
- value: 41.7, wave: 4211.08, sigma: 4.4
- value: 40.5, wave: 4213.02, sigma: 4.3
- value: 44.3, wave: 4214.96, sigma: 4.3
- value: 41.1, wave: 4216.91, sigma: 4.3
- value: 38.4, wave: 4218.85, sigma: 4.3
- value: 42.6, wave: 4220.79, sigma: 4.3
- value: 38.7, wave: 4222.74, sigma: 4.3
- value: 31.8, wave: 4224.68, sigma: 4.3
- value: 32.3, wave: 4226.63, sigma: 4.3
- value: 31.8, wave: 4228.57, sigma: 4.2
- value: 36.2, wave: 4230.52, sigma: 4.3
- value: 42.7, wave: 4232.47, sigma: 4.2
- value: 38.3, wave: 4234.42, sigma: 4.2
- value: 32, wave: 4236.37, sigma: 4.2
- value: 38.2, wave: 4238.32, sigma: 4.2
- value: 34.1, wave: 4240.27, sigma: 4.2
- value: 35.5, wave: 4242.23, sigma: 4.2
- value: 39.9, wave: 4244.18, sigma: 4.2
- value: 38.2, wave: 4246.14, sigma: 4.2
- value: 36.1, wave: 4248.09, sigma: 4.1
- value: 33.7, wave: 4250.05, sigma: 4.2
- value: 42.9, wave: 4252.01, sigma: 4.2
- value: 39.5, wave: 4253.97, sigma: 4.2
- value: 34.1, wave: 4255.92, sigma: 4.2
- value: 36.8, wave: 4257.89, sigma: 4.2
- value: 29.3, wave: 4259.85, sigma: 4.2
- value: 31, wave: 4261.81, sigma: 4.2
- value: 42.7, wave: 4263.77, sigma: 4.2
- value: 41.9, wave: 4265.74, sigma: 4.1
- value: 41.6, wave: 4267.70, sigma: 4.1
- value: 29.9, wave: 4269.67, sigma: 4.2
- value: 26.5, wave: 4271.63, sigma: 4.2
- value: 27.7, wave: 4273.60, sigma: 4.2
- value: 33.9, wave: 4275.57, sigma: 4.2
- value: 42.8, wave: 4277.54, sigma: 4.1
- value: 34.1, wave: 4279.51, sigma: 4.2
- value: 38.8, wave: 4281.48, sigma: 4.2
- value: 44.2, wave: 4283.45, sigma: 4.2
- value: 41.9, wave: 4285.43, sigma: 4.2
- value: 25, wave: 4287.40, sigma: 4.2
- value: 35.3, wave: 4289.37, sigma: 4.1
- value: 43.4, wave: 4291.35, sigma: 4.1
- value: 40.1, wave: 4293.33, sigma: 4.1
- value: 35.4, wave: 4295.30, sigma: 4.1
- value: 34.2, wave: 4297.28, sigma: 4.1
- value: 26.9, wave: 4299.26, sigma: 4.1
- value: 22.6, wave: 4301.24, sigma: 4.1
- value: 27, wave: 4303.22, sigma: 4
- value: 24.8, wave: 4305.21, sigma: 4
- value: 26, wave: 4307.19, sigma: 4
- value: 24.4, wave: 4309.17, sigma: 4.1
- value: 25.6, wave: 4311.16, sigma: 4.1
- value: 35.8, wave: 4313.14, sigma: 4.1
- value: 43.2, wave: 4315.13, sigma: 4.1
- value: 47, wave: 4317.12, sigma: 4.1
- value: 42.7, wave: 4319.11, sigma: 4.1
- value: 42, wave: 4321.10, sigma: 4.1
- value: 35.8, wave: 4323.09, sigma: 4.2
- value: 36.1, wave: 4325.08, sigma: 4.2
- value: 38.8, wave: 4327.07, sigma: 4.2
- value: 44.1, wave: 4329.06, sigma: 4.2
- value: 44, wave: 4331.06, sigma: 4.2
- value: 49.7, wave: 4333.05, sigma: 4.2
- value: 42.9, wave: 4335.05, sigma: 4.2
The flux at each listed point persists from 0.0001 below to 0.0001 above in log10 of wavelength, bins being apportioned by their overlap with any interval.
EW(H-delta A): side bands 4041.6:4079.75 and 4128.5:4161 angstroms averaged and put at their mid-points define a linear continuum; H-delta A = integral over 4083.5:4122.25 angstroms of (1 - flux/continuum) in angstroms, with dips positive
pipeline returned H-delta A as -1.1 angstroms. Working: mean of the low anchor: 35.1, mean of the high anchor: 37.3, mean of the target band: 37.2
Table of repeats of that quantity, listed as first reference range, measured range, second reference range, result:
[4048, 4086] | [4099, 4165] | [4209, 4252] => -0.8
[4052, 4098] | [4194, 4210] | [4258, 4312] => -2.2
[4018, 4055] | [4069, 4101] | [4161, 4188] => 1.3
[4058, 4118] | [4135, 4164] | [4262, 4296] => -1.4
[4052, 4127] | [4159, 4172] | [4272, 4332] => -1.2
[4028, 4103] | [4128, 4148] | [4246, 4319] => -0.7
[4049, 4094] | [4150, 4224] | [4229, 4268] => -3.2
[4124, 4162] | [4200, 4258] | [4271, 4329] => -3.7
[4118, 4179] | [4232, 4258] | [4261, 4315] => -2.0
